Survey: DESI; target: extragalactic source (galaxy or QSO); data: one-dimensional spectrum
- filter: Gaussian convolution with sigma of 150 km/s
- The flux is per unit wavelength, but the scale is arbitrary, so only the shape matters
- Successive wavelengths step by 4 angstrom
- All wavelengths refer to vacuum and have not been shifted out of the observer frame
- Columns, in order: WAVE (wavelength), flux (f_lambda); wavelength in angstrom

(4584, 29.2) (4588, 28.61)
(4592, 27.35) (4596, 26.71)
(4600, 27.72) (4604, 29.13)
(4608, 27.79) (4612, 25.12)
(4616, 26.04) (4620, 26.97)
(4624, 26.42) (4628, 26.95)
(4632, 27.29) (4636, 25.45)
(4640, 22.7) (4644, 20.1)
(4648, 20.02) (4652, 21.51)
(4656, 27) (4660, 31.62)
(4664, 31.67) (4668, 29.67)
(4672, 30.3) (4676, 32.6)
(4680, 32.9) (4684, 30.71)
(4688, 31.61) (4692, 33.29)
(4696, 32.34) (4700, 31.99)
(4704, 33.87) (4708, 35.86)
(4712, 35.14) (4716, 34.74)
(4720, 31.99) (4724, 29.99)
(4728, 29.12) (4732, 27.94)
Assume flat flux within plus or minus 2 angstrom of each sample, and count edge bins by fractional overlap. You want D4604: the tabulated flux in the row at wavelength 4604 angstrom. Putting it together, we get 29.13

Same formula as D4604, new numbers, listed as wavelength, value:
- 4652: 21.51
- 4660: 31.62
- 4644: 20.1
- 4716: 34.74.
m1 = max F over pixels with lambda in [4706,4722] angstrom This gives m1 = 35.86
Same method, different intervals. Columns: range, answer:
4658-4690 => 32.9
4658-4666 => 31.67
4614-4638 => 27.29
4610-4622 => 26.97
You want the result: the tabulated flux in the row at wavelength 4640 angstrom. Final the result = 22.7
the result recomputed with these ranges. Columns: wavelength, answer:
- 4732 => 27.94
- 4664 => 31.67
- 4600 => 27.72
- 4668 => 29.67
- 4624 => 26.42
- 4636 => 25.45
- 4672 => 30.3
